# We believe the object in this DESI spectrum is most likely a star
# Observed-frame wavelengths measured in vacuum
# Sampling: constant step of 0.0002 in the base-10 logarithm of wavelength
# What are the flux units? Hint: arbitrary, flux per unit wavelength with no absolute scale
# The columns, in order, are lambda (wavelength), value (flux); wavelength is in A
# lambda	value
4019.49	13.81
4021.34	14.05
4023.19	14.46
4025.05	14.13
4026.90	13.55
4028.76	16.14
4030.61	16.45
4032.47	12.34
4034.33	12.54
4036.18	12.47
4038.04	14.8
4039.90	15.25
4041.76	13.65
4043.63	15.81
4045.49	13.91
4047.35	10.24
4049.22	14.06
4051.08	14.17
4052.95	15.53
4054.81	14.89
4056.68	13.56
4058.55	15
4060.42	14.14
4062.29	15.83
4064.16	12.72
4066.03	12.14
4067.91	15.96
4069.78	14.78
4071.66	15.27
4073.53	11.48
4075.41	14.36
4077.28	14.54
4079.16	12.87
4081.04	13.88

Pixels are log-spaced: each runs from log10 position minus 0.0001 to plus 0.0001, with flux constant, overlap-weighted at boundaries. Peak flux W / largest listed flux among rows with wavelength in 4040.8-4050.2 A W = 15.81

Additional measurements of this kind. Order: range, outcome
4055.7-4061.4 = 15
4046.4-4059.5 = 15.53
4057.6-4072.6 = 15.96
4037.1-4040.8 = 15.25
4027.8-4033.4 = 16.45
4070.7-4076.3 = 15.27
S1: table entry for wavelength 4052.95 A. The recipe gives 15.53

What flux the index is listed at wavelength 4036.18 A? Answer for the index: 12.47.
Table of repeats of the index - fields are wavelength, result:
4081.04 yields 13.88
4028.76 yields 16.14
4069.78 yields 14.78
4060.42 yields 14.14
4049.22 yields 14.06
